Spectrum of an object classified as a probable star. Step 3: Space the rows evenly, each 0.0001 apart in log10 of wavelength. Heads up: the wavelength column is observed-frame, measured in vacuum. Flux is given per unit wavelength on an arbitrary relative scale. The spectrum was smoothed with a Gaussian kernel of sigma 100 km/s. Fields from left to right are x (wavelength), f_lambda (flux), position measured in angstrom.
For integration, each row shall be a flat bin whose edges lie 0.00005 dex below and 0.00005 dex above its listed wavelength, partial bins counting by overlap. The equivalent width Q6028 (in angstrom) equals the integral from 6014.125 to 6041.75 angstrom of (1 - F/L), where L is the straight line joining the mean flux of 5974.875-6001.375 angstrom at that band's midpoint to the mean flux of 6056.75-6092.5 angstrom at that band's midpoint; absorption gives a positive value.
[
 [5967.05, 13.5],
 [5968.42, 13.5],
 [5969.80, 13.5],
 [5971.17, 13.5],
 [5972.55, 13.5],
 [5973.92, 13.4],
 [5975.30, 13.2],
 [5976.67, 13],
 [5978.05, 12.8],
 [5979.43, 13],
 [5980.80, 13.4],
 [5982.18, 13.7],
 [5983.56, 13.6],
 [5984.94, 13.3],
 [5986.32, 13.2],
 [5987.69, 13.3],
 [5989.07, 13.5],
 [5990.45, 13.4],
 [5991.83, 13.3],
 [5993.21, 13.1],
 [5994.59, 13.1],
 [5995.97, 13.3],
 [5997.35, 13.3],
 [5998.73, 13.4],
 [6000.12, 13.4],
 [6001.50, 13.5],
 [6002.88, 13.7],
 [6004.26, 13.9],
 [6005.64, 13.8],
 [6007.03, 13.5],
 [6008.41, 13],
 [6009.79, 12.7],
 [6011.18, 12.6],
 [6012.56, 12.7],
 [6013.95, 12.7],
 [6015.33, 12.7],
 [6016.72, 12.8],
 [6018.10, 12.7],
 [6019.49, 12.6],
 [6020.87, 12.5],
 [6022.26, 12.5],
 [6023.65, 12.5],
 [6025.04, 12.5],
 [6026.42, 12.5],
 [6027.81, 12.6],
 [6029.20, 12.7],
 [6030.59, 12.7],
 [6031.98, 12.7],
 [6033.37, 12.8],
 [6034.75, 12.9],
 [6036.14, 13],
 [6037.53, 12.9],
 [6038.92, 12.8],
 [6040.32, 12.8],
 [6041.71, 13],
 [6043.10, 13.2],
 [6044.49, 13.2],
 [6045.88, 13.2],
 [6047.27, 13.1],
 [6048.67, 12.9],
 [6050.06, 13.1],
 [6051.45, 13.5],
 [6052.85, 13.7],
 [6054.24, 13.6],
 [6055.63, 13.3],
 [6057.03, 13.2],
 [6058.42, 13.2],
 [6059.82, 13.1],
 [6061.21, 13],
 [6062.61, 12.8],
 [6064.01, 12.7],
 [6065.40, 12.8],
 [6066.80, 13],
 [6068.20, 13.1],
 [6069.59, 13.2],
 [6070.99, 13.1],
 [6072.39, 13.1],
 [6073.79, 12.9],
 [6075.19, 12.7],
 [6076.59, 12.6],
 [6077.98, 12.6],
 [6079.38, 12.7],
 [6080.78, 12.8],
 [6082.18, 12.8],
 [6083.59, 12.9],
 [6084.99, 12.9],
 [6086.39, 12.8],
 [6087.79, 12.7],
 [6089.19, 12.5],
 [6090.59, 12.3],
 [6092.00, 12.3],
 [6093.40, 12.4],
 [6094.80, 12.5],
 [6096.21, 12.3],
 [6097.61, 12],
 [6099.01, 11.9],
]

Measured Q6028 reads 0.8 angstrom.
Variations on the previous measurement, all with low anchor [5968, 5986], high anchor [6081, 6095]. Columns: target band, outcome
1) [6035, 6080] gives -0.77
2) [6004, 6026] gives 0.43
